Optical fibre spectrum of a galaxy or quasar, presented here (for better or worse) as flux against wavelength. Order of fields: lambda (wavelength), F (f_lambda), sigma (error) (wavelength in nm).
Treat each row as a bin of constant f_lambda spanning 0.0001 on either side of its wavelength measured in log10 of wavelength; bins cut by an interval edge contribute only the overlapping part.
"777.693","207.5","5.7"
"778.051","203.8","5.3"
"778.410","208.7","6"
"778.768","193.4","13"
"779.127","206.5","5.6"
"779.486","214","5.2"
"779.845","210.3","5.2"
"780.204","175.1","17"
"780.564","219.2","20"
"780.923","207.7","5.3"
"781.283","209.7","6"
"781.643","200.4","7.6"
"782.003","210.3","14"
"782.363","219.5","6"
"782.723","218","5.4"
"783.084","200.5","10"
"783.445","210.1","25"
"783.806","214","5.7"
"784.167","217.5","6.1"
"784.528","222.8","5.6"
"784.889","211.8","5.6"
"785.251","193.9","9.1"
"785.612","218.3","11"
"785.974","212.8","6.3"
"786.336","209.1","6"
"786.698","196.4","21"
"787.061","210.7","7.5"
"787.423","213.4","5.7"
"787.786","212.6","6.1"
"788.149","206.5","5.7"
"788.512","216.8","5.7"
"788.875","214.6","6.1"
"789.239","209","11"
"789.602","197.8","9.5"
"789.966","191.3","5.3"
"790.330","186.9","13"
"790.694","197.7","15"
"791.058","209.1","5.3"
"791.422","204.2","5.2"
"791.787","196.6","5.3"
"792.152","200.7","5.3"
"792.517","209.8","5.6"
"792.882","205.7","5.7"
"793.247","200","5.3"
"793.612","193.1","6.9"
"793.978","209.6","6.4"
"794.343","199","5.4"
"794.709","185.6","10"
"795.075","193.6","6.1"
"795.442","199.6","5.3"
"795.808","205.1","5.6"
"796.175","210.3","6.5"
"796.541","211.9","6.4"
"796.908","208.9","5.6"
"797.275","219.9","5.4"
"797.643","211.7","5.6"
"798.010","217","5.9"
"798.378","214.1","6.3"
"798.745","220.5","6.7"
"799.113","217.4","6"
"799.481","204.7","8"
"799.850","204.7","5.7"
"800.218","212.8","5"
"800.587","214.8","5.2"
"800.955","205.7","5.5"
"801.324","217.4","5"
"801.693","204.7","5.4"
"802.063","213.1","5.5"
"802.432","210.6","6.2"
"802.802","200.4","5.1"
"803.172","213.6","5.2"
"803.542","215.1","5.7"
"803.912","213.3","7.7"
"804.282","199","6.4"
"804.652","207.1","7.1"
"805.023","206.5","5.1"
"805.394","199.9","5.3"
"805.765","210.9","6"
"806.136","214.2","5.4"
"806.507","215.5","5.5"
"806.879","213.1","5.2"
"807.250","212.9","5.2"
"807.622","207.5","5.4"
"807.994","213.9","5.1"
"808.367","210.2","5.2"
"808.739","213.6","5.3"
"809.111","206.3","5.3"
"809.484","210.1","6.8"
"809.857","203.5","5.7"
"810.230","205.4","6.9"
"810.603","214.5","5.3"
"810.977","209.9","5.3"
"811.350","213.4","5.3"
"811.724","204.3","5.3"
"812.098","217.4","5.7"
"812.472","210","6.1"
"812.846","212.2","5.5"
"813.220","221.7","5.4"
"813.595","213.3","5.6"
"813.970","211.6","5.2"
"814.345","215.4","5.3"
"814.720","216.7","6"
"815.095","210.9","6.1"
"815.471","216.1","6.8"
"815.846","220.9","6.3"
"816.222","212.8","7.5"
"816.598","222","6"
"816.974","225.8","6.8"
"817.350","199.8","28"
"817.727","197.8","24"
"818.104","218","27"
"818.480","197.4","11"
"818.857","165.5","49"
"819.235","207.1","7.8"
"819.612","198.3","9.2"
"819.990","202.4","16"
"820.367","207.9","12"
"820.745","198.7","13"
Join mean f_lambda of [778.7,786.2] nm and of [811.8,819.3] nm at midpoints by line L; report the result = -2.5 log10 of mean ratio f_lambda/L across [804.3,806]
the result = 0.02 mag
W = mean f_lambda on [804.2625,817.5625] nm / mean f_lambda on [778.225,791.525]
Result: 1.0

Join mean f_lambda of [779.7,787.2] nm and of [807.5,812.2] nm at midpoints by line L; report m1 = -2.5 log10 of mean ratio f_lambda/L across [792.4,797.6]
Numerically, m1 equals 0.03 mag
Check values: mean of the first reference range 209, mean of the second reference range 210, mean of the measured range 204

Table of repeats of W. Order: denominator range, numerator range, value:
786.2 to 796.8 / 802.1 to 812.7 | 1.03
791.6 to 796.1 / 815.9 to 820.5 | 1.02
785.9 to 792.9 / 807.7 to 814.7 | 1.03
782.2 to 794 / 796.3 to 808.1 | 1.02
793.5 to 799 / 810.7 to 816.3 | 1.03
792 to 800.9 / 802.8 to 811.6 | 1.01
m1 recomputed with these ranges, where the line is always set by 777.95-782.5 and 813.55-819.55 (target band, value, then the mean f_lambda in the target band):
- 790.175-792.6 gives 0.034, 200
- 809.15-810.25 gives 0.011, 206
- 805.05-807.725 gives -0.012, 210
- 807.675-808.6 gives -0.016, 211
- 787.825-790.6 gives 0.017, 204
